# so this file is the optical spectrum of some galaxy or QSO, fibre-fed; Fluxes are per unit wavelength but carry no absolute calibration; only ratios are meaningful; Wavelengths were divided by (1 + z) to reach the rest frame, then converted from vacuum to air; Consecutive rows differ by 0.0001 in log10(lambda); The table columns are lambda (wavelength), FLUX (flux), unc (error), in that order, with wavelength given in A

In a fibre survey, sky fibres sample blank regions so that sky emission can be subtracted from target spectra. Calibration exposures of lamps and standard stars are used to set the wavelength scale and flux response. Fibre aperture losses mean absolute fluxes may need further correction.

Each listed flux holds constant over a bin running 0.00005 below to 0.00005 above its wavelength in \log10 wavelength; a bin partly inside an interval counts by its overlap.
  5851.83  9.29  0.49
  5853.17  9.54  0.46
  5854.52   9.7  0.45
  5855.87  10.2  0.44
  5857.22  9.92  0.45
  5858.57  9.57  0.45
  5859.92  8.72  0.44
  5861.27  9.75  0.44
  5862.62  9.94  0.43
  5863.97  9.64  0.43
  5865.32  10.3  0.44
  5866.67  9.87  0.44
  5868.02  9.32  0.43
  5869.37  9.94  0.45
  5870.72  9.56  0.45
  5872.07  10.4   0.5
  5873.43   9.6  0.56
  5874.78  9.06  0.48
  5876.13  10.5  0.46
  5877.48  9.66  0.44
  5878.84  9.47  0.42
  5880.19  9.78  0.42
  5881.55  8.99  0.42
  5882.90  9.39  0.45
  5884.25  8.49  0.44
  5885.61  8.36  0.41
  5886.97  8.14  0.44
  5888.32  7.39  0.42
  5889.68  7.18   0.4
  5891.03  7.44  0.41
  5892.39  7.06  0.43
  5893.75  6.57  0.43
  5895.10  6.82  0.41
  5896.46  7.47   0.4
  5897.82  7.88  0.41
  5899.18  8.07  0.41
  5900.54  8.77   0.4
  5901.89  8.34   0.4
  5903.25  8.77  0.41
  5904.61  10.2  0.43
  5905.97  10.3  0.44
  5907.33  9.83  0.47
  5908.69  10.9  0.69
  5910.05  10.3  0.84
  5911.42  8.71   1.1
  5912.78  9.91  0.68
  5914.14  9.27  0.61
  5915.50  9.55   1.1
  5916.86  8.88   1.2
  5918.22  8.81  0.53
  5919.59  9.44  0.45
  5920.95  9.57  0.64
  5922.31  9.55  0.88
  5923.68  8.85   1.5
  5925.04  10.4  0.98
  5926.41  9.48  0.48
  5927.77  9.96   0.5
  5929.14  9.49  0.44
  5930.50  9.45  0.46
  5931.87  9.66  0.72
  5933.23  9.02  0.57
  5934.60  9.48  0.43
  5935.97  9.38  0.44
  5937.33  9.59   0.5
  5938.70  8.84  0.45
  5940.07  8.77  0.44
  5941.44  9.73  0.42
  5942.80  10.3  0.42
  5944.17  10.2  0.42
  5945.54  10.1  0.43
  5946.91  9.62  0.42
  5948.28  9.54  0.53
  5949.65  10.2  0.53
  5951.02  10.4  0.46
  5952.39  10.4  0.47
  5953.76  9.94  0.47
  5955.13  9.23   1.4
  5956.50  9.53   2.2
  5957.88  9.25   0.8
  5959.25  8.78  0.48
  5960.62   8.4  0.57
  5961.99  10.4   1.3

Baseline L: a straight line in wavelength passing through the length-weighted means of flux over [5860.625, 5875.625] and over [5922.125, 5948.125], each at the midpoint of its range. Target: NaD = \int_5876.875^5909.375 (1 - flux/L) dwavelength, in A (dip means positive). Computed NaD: 3.8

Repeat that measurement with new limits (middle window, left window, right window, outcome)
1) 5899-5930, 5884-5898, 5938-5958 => -3.9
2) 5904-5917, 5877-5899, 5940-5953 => -1.5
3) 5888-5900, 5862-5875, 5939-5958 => 3.0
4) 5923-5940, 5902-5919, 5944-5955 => 0.6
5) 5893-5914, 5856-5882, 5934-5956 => 1.8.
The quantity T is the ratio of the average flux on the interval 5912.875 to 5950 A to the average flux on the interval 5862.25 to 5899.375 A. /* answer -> 1.1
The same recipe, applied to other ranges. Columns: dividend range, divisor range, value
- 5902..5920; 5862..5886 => 1.00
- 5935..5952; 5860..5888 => 1.03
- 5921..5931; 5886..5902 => 1.27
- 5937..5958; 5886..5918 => 1.13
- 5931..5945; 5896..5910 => 1.04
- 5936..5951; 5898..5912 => 1.04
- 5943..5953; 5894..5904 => 1.26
